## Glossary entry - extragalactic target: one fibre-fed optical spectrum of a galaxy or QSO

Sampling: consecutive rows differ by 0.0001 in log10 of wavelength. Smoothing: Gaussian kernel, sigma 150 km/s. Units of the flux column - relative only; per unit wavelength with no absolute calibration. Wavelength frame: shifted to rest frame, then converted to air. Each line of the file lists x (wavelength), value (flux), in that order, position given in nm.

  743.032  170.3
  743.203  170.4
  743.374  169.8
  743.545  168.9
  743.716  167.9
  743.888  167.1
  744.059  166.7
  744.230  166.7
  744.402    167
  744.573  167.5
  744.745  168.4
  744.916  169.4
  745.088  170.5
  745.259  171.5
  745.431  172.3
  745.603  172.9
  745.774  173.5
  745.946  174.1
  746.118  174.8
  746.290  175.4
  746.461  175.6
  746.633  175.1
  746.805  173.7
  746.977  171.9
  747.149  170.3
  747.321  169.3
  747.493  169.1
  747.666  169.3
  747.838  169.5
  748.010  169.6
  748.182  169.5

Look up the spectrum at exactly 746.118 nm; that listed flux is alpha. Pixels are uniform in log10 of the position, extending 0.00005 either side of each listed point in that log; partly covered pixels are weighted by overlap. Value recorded 174.8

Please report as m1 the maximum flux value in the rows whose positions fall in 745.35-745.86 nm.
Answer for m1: 173.5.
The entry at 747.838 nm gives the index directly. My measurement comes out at 169.5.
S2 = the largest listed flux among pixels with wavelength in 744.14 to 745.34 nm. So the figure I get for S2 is 171.5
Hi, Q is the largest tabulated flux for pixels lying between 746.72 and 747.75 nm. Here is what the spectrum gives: 173.7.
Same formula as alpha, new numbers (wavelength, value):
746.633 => 175.1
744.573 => 167.5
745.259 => 171.5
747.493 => 169.1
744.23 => 166.7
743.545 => 168.9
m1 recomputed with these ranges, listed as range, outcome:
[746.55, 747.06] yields 175.1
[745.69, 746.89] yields 175.6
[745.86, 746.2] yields 174.8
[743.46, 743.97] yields 168.9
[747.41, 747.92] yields 169.5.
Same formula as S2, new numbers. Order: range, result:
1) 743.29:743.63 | 169.8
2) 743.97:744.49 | 167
